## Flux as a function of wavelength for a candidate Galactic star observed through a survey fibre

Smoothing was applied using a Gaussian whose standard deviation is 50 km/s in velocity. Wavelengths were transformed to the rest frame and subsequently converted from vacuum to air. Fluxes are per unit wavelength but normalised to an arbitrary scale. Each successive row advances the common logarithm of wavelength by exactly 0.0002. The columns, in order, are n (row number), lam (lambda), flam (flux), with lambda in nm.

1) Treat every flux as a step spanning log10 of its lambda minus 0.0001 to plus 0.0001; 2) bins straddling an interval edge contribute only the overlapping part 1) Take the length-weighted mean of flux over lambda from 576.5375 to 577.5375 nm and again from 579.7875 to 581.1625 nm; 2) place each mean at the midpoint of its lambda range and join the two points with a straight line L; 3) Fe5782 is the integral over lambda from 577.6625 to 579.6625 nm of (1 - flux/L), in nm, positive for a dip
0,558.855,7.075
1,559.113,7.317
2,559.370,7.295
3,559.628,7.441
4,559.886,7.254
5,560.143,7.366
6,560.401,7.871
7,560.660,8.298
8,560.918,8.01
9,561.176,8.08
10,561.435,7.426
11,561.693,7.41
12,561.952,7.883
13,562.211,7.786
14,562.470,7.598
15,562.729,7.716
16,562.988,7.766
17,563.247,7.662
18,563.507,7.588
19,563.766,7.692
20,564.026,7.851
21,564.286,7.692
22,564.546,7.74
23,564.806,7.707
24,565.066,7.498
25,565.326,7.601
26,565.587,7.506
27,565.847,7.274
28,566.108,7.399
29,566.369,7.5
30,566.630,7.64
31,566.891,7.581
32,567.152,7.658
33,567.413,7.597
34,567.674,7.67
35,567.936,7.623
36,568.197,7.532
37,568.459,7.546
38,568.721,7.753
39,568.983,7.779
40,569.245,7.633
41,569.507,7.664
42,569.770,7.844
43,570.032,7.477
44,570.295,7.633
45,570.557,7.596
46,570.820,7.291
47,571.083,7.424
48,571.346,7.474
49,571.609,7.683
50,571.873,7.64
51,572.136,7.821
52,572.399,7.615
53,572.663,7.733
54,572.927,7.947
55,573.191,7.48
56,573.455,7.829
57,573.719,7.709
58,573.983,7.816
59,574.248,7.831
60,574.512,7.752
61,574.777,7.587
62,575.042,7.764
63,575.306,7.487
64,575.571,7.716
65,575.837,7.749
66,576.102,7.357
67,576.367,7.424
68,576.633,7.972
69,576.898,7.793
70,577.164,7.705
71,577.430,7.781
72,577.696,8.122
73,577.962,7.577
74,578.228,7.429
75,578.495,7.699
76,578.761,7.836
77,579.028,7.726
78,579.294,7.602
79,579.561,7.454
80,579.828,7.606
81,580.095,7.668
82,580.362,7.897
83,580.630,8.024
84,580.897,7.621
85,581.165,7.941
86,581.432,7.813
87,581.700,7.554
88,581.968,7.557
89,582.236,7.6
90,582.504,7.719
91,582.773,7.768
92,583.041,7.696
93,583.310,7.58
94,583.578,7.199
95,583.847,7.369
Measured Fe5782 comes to 0.04 nm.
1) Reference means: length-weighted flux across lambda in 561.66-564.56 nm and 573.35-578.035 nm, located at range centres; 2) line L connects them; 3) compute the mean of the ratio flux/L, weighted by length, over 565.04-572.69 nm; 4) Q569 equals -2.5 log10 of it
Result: 0.02 mag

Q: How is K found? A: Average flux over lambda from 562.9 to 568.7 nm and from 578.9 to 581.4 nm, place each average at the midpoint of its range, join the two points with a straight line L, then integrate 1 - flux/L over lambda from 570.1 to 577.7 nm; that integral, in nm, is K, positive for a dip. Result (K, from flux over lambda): 0.01 nm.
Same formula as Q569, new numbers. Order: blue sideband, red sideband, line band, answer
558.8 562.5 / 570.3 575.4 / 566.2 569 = 0.004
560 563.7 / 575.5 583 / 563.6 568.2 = 0.019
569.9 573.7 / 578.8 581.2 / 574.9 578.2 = -0.002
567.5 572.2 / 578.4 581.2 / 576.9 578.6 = -0.002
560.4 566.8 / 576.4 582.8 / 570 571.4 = 0.031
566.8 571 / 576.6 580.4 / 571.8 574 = -0.011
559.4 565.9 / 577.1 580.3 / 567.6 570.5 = 0.004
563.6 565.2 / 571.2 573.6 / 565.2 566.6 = 0.033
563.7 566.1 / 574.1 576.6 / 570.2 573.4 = 0.002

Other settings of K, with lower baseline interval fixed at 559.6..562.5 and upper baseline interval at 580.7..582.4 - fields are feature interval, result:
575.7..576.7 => 0.013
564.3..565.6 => 0.014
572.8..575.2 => -0.012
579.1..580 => 0.015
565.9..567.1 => 0.029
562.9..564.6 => 0.000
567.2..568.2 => 0.012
